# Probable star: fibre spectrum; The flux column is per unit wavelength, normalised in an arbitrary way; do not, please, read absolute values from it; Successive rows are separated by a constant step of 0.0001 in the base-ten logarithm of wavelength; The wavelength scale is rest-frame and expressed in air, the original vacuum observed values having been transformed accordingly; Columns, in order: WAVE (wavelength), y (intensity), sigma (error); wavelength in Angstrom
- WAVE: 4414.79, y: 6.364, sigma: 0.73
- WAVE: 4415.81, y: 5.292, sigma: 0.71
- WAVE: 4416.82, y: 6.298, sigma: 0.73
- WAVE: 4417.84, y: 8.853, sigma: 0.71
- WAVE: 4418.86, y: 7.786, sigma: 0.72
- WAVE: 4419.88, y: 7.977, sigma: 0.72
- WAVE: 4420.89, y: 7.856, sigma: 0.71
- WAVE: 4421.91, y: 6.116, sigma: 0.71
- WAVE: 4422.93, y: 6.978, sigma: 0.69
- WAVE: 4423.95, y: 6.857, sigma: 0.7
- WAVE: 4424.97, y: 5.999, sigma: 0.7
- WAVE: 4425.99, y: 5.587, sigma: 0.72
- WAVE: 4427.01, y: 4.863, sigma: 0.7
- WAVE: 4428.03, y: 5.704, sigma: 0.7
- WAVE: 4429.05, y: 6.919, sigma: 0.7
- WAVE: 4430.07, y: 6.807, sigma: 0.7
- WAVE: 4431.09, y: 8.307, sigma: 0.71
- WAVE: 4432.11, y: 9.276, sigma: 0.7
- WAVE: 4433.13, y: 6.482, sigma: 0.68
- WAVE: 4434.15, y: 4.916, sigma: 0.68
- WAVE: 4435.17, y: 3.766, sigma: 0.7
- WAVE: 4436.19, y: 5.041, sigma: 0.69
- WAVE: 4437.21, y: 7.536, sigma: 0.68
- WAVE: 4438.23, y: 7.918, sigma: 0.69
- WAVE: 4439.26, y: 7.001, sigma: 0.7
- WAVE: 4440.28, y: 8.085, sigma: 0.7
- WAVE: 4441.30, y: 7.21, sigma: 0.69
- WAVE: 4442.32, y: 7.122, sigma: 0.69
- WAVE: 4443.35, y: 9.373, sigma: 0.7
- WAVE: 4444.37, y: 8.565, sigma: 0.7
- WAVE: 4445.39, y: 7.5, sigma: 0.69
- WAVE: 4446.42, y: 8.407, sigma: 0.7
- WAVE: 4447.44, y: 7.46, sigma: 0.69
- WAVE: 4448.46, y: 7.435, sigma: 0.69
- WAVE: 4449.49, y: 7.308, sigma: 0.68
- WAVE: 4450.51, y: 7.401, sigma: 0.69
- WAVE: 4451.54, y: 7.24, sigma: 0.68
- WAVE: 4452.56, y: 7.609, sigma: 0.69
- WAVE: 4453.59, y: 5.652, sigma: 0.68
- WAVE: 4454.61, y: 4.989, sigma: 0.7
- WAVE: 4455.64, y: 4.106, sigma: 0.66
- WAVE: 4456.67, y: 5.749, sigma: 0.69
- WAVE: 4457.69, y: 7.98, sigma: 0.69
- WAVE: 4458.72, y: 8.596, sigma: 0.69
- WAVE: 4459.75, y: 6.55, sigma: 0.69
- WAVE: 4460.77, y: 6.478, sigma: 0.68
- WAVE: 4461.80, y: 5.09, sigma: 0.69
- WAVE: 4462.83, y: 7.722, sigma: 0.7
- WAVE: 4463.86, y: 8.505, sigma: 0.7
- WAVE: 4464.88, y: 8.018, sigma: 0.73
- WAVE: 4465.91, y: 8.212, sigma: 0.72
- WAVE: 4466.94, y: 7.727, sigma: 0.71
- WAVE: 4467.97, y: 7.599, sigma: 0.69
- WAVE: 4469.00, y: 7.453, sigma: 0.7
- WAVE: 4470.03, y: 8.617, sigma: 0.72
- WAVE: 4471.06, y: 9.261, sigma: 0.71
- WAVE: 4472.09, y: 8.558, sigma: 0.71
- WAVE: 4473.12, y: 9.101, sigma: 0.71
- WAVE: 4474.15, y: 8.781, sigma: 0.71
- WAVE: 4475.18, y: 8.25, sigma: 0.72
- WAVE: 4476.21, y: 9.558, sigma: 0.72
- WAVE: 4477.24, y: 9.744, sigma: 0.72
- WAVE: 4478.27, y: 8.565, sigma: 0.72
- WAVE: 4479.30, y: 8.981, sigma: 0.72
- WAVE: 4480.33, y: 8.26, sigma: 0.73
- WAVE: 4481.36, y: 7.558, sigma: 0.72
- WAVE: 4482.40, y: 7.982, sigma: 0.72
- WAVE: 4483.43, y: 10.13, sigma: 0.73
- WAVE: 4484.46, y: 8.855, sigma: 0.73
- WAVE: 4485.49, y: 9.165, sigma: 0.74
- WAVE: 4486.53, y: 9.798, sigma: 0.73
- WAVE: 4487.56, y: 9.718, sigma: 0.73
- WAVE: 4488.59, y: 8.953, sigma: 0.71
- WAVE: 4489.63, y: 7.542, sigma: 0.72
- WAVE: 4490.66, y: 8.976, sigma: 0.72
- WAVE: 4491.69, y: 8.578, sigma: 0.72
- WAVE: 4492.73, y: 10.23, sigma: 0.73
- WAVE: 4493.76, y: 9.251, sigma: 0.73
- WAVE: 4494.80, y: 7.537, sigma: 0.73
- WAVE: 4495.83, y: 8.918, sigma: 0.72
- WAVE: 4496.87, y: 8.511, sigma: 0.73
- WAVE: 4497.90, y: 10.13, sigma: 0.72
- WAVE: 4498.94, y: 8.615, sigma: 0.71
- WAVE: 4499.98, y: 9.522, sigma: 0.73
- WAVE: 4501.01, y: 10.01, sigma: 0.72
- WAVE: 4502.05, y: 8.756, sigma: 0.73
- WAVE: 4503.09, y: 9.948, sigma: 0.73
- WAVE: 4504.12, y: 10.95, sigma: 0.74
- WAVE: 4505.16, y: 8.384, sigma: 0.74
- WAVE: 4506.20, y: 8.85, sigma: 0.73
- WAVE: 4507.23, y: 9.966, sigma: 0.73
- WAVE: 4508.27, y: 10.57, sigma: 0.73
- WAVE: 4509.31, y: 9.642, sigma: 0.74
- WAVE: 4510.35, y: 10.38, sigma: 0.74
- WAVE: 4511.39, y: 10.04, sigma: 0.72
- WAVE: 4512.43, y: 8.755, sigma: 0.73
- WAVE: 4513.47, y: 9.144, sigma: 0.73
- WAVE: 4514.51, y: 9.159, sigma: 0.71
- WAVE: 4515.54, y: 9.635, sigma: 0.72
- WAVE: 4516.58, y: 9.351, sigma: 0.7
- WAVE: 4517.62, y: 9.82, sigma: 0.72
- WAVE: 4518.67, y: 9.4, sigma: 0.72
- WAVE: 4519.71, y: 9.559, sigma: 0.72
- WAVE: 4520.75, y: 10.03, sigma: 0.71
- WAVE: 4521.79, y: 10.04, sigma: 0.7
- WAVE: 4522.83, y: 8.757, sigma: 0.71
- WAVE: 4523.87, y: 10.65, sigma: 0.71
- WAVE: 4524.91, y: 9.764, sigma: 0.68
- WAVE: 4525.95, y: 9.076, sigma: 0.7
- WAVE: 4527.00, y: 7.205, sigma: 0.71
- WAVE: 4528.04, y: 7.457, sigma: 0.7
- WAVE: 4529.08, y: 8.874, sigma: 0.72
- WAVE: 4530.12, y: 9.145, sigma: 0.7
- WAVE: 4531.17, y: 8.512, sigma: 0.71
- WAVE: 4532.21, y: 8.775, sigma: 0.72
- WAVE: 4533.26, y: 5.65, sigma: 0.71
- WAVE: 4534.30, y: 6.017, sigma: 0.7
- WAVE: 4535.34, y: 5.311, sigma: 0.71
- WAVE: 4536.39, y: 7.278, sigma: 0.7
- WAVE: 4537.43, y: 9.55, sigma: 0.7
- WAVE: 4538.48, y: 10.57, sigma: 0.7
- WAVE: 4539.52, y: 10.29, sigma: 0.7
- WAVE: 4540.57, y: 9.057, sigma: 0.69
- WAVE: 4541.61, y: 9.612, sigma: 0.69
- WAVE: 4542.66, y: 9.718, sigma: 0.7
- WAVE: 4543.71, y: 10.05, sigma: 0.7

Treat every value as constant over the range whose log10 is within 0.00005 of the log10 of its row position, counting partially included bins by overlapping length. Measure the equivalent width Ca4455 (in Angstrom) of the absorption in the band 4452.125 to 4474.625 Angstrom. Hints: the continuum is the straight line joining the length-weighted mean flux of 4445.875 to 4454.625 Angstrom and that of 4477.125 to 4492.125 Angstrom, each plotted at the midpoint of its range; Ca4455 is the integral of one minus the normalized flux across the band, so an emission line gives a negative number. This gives 1.3 Angstrom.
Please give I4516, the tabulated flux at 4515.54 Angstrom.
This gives 9.635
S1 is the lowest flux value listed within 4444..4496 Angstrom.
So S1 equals 4.106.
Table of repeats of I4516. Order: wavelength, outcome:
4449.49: 7.308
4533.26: 5.65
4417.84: 8.853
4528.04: 7.457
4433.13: 6.482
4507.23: 9.966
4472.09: 8.558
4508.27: 10.57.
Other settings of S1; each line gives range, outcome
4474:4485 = 7.558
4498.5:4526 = 8.384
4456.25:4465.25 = 5.09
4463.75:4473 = 7.453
